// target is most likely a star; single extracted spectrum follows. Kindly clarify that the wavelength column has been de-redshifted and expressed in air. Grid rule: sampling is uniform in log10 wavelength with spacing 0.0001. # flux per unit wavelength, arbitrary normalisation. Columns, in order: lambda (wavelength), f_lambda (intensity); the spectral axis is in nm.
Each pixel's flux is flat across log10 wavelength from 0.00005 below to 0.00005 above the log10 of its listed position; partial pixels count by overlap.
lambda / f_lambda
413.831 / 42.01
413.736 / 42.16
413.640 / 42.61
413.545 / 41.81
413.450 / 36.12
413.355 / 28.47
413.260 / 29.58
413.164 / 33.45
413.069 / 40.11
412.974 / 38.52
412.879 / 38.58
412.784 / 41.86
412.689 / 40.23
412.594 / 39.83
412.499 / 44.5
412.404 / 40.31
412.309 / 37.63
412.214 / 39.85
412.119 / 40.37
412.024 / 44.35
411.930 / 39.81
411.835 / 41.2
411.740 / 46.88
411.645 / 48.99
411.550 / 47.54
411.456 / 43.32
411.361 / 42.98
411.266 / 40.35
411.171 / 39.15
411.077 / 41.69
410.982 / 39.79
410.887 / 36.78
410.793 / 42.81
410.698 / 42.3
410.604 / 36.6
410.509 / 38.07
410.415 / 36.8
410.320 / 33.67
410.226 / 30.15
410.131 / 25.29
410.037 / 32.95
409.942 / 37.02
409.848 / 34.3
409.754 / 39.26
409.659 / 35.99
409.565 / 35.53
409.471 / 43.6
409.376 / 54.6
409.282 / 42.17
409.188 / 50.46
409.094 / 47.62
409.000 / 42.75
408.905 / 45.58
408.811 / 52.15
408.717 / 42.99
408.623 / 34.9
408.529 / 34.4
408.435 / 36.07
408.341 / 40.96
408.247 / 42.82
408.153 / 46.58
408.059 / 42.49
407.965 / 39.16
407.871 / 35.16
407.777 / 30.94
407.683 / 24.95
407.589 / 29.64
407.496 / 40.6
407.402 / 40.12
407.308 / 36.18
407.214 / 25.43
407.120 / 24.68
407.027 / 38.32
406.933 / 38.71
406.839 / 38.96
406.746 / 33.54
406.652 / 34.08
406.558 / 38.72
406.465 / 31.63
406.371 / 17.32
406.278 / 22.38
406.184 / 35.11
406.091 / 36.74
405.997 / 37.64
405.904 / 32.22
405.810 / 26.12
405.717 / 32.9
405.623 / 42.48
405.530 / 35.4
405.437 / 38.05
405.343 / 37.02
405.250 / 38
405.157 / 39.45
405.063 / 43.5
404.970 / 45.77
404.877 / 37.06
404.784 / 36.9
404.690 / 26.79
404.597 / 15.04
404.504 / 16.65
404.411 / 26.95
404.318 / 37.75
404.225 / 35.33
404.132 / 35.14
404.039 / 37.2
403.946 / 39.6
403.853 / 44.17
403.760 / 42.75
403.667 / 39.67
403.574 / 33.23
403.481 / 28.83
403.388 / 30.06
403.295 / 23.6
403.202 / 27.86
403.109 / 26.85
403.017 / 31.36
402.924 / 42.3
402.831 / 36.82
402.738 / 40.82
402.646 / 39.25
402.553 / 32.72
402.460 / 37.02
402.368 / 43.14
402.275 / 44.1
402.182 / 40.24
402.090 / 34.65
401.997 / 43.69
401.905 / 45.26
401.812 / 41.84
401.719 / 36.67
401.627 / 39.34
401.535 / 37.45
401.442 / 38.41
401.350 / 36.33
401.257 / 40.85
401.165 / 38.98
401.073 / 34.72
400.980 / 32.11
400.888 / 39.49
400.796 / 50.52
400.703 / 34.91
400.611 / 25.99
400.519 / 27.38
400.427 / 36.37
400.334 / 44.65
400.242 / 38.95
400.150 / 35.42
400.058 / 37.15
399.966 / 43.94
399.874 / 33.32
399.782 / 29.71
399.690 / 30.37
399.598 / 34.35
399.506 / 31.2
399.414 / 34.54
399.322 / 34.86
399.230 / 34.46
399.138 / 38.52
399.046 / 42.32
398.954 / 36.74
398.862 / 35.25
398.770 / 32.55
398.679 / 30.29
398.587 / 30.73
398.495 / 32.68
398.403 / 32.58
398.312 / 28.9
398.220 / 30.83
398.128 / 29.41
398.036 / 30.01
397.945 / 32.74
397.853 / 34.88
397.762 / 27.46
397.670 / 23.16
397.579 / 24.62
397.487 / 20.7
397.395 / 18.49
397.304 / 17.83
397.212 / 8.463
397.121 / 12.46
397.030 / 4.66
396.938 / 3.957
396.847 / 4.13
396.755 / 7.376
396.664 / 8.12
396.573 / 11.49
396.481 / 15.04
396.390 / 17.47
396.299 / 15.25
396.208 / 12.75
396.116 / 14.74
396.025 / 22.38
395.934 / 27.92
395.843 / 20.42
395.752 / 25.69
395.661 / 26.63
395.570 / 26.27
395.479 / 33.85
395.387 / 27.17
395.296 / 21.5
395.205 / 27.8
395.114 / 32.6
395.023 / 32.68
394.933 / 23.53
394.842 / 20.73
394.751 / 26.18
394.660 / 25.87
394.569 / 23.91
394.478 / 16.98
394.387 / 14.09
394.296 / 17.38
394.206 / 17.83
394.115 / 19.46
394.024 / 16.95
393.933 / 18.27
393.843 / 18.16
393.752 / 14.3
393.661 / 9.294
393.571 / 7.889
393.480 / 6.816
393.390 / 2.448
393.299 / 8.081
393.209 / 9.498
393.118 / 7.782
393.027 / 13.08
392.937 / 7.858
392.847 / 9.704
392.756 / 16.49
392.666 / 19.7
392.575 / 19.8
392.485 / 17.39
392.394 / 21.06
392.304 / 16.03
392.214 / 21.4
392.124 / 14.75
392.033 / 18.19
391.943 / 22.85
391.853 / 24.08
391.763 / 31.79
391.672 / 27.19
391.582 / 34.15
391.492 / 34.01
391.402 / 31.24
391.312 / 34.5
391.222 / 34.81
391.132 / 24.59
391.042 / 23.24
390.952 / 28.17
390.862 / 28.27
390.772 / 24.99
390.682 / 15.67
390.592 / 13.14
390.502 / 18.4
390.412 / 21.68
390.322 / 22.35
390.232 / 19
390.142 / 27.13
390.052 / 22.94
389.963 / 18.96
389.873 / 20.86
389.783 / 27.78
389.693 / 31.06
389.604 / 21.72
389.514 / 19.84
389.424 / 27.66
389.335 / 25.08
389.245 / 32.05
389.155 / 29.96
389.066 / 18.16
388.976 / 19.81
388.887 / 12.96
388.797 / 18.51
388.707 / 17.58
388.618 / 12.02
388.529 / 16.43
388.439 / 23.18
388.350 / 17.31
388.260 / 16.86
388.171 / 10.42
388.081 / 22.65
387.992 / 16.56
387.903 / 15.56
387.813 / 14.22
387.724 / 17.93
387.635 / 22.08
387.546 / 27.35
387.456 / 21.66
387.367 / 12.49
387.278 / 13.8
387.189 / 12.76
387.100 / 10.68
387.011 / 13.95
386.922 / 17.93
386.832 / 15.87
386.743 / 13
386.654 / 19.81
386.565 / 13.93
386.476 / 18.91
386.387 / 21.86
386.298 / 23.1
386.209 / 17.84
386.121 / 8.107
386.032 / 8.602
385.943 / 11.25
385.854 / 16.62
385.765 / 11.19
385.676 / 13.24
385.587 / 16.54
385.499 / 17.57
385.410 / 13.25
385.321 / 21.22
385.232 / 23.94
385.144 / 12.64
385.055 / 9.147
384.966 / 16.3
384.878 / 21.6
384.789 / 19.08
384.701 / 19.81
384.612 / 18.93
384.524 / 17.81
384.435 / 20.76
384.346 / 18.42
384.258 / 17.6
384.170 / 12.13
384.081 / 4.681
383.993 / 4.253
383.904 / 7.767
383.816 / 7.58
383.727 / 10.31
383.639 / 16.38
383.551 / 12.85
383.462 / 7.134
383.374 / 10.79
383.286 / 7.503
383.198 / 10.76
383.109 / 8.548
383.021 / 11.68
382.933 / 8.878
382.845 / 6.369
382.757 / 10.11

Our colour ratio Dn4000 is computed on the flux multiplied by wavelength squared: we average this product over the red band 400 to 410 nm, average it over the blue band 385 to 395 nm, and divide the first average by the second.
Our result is 2.10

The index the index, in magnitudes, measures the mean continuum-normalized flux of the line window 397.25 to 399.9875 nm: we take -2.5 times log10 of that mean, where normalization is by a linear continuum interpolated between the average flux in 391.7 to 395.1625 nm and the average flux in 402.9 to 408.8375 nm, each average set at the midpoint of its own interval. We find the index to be -0.24 mag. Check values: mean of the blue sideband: 17.6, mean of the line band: 31.1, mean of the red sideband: 34.8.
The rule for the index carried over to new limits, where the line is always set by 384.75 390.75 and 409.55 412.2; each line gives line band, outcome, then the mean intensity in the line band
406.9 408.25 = 0.022 mag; 35.5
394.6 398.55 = 0.194 mag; 21.9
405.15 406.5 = 0.038 mag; 33.3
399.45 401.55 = -0.211 mag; 36.2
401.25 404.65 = -0.122 mag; 35.7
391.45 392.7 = -0.044 mag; 23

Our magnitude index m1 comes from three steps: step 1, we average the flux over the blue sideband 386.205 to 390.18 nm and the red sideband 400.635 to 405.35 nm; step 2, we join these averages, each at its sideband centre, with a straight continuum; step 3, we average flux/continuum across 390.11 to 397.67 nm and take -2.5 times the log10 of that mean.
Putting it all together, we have 0.30 mag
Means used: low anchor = 19.4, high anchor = 36.4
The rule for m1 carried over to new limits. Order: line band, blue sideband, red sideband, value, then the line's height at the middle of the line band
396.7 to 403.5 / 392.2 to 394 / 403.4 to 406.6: -0.24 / 25.5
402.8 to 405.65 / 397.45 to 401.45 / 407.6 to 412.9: 0.07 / 36.6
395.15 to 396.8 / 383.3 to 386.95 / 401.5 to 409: 0.28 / 26.2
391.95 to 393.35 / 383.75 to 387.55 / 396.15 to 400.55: 0.40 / 21.5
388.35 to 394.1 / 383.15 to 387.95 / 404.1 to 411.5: 0.00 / 20.5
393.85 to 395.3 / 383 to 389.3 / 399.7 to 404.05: 0.22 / 27.1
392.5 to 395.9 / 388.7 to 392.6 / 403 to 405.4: 0.38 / 26.3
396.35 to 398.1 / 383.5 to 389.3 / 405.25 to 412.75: 0.49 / 26.8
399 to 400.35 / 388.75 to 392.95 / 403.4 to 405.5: -0.17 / 30.8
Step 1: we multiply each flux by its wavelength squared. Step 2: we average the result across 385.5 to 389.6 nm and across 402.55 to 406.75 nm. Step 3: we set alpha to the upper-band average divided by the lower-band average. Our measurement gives 2.1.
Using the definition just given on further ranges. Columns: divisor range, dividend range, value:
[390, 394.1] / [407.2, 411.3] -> 2.17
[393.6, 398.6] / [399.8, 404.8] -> 1.76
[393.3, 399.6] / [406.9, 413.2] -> 1.87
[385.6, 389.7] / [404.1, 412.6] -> 2.34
